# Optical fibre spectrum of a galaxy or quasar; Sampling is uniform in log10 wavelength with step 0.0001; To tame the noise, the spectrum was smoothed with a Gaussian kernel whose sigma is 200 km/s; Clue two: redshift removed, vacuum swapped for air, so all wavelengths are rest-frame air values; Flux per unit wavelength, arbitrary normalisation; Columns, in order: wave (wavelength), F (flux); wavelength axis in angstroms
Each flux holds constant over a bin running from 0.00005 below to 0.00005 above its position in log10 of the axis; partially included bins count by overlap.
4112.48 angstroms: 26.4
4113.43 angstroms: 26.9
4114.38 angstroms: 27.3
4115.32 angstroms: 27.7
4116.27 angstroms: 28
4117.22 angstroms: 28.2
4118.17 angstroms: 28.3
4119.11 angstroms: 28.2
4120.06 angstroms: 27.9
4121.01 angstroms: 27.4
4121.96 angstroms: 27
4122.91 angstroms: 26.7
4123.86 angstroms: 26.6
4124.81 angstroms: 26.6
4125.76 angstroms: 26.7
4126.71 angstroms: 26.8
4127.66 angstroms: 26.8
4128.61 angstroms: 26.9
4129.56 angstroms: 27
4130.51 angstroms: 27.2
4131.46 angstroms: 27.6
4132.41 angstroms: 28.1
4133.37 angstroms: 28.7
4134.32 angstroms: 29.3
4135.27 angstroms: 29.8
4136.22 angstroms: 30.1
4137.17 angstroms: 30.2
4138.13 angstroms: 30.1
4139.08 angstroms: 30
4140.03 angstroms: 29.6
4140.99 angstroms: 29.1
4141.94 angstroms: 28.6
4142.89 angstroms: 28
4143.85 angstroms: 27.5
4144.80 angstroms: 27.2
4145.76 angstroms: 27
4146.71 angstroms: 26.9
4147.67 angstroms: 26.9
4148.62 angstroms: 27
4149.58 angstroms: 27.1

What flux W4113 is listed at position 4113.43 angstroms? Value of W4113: 26.9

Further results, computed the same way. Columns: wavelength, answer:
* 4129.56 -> 27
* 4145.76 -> 27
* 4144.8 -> 27.2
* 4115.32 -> 27.7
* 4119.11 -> 28.2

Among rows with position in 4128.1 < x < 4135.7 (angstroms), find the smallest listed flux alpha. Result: 26.9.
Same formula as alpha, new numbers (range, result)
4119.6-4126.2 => 26.6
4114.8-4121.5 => 27.4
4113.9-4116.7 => 27.3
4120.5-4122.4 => 27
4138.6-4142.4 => 28.6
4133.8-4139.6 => 29.3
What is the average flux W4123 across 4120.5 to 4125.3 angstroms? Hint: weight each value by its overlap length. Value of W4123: 26.8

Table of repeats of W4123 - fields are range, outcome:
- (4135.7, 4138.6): 30.1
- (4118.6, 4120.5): 28.2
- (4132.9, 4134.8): 29.1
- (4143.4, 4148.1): 27.1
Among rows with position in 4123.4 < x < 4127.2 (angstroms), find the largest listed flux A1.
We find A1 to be 26.8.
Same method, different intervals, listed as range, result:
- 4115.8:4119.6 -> 28.3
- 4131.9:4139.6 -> 30.2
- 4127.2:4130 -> 27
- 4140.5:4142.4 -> 29.1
